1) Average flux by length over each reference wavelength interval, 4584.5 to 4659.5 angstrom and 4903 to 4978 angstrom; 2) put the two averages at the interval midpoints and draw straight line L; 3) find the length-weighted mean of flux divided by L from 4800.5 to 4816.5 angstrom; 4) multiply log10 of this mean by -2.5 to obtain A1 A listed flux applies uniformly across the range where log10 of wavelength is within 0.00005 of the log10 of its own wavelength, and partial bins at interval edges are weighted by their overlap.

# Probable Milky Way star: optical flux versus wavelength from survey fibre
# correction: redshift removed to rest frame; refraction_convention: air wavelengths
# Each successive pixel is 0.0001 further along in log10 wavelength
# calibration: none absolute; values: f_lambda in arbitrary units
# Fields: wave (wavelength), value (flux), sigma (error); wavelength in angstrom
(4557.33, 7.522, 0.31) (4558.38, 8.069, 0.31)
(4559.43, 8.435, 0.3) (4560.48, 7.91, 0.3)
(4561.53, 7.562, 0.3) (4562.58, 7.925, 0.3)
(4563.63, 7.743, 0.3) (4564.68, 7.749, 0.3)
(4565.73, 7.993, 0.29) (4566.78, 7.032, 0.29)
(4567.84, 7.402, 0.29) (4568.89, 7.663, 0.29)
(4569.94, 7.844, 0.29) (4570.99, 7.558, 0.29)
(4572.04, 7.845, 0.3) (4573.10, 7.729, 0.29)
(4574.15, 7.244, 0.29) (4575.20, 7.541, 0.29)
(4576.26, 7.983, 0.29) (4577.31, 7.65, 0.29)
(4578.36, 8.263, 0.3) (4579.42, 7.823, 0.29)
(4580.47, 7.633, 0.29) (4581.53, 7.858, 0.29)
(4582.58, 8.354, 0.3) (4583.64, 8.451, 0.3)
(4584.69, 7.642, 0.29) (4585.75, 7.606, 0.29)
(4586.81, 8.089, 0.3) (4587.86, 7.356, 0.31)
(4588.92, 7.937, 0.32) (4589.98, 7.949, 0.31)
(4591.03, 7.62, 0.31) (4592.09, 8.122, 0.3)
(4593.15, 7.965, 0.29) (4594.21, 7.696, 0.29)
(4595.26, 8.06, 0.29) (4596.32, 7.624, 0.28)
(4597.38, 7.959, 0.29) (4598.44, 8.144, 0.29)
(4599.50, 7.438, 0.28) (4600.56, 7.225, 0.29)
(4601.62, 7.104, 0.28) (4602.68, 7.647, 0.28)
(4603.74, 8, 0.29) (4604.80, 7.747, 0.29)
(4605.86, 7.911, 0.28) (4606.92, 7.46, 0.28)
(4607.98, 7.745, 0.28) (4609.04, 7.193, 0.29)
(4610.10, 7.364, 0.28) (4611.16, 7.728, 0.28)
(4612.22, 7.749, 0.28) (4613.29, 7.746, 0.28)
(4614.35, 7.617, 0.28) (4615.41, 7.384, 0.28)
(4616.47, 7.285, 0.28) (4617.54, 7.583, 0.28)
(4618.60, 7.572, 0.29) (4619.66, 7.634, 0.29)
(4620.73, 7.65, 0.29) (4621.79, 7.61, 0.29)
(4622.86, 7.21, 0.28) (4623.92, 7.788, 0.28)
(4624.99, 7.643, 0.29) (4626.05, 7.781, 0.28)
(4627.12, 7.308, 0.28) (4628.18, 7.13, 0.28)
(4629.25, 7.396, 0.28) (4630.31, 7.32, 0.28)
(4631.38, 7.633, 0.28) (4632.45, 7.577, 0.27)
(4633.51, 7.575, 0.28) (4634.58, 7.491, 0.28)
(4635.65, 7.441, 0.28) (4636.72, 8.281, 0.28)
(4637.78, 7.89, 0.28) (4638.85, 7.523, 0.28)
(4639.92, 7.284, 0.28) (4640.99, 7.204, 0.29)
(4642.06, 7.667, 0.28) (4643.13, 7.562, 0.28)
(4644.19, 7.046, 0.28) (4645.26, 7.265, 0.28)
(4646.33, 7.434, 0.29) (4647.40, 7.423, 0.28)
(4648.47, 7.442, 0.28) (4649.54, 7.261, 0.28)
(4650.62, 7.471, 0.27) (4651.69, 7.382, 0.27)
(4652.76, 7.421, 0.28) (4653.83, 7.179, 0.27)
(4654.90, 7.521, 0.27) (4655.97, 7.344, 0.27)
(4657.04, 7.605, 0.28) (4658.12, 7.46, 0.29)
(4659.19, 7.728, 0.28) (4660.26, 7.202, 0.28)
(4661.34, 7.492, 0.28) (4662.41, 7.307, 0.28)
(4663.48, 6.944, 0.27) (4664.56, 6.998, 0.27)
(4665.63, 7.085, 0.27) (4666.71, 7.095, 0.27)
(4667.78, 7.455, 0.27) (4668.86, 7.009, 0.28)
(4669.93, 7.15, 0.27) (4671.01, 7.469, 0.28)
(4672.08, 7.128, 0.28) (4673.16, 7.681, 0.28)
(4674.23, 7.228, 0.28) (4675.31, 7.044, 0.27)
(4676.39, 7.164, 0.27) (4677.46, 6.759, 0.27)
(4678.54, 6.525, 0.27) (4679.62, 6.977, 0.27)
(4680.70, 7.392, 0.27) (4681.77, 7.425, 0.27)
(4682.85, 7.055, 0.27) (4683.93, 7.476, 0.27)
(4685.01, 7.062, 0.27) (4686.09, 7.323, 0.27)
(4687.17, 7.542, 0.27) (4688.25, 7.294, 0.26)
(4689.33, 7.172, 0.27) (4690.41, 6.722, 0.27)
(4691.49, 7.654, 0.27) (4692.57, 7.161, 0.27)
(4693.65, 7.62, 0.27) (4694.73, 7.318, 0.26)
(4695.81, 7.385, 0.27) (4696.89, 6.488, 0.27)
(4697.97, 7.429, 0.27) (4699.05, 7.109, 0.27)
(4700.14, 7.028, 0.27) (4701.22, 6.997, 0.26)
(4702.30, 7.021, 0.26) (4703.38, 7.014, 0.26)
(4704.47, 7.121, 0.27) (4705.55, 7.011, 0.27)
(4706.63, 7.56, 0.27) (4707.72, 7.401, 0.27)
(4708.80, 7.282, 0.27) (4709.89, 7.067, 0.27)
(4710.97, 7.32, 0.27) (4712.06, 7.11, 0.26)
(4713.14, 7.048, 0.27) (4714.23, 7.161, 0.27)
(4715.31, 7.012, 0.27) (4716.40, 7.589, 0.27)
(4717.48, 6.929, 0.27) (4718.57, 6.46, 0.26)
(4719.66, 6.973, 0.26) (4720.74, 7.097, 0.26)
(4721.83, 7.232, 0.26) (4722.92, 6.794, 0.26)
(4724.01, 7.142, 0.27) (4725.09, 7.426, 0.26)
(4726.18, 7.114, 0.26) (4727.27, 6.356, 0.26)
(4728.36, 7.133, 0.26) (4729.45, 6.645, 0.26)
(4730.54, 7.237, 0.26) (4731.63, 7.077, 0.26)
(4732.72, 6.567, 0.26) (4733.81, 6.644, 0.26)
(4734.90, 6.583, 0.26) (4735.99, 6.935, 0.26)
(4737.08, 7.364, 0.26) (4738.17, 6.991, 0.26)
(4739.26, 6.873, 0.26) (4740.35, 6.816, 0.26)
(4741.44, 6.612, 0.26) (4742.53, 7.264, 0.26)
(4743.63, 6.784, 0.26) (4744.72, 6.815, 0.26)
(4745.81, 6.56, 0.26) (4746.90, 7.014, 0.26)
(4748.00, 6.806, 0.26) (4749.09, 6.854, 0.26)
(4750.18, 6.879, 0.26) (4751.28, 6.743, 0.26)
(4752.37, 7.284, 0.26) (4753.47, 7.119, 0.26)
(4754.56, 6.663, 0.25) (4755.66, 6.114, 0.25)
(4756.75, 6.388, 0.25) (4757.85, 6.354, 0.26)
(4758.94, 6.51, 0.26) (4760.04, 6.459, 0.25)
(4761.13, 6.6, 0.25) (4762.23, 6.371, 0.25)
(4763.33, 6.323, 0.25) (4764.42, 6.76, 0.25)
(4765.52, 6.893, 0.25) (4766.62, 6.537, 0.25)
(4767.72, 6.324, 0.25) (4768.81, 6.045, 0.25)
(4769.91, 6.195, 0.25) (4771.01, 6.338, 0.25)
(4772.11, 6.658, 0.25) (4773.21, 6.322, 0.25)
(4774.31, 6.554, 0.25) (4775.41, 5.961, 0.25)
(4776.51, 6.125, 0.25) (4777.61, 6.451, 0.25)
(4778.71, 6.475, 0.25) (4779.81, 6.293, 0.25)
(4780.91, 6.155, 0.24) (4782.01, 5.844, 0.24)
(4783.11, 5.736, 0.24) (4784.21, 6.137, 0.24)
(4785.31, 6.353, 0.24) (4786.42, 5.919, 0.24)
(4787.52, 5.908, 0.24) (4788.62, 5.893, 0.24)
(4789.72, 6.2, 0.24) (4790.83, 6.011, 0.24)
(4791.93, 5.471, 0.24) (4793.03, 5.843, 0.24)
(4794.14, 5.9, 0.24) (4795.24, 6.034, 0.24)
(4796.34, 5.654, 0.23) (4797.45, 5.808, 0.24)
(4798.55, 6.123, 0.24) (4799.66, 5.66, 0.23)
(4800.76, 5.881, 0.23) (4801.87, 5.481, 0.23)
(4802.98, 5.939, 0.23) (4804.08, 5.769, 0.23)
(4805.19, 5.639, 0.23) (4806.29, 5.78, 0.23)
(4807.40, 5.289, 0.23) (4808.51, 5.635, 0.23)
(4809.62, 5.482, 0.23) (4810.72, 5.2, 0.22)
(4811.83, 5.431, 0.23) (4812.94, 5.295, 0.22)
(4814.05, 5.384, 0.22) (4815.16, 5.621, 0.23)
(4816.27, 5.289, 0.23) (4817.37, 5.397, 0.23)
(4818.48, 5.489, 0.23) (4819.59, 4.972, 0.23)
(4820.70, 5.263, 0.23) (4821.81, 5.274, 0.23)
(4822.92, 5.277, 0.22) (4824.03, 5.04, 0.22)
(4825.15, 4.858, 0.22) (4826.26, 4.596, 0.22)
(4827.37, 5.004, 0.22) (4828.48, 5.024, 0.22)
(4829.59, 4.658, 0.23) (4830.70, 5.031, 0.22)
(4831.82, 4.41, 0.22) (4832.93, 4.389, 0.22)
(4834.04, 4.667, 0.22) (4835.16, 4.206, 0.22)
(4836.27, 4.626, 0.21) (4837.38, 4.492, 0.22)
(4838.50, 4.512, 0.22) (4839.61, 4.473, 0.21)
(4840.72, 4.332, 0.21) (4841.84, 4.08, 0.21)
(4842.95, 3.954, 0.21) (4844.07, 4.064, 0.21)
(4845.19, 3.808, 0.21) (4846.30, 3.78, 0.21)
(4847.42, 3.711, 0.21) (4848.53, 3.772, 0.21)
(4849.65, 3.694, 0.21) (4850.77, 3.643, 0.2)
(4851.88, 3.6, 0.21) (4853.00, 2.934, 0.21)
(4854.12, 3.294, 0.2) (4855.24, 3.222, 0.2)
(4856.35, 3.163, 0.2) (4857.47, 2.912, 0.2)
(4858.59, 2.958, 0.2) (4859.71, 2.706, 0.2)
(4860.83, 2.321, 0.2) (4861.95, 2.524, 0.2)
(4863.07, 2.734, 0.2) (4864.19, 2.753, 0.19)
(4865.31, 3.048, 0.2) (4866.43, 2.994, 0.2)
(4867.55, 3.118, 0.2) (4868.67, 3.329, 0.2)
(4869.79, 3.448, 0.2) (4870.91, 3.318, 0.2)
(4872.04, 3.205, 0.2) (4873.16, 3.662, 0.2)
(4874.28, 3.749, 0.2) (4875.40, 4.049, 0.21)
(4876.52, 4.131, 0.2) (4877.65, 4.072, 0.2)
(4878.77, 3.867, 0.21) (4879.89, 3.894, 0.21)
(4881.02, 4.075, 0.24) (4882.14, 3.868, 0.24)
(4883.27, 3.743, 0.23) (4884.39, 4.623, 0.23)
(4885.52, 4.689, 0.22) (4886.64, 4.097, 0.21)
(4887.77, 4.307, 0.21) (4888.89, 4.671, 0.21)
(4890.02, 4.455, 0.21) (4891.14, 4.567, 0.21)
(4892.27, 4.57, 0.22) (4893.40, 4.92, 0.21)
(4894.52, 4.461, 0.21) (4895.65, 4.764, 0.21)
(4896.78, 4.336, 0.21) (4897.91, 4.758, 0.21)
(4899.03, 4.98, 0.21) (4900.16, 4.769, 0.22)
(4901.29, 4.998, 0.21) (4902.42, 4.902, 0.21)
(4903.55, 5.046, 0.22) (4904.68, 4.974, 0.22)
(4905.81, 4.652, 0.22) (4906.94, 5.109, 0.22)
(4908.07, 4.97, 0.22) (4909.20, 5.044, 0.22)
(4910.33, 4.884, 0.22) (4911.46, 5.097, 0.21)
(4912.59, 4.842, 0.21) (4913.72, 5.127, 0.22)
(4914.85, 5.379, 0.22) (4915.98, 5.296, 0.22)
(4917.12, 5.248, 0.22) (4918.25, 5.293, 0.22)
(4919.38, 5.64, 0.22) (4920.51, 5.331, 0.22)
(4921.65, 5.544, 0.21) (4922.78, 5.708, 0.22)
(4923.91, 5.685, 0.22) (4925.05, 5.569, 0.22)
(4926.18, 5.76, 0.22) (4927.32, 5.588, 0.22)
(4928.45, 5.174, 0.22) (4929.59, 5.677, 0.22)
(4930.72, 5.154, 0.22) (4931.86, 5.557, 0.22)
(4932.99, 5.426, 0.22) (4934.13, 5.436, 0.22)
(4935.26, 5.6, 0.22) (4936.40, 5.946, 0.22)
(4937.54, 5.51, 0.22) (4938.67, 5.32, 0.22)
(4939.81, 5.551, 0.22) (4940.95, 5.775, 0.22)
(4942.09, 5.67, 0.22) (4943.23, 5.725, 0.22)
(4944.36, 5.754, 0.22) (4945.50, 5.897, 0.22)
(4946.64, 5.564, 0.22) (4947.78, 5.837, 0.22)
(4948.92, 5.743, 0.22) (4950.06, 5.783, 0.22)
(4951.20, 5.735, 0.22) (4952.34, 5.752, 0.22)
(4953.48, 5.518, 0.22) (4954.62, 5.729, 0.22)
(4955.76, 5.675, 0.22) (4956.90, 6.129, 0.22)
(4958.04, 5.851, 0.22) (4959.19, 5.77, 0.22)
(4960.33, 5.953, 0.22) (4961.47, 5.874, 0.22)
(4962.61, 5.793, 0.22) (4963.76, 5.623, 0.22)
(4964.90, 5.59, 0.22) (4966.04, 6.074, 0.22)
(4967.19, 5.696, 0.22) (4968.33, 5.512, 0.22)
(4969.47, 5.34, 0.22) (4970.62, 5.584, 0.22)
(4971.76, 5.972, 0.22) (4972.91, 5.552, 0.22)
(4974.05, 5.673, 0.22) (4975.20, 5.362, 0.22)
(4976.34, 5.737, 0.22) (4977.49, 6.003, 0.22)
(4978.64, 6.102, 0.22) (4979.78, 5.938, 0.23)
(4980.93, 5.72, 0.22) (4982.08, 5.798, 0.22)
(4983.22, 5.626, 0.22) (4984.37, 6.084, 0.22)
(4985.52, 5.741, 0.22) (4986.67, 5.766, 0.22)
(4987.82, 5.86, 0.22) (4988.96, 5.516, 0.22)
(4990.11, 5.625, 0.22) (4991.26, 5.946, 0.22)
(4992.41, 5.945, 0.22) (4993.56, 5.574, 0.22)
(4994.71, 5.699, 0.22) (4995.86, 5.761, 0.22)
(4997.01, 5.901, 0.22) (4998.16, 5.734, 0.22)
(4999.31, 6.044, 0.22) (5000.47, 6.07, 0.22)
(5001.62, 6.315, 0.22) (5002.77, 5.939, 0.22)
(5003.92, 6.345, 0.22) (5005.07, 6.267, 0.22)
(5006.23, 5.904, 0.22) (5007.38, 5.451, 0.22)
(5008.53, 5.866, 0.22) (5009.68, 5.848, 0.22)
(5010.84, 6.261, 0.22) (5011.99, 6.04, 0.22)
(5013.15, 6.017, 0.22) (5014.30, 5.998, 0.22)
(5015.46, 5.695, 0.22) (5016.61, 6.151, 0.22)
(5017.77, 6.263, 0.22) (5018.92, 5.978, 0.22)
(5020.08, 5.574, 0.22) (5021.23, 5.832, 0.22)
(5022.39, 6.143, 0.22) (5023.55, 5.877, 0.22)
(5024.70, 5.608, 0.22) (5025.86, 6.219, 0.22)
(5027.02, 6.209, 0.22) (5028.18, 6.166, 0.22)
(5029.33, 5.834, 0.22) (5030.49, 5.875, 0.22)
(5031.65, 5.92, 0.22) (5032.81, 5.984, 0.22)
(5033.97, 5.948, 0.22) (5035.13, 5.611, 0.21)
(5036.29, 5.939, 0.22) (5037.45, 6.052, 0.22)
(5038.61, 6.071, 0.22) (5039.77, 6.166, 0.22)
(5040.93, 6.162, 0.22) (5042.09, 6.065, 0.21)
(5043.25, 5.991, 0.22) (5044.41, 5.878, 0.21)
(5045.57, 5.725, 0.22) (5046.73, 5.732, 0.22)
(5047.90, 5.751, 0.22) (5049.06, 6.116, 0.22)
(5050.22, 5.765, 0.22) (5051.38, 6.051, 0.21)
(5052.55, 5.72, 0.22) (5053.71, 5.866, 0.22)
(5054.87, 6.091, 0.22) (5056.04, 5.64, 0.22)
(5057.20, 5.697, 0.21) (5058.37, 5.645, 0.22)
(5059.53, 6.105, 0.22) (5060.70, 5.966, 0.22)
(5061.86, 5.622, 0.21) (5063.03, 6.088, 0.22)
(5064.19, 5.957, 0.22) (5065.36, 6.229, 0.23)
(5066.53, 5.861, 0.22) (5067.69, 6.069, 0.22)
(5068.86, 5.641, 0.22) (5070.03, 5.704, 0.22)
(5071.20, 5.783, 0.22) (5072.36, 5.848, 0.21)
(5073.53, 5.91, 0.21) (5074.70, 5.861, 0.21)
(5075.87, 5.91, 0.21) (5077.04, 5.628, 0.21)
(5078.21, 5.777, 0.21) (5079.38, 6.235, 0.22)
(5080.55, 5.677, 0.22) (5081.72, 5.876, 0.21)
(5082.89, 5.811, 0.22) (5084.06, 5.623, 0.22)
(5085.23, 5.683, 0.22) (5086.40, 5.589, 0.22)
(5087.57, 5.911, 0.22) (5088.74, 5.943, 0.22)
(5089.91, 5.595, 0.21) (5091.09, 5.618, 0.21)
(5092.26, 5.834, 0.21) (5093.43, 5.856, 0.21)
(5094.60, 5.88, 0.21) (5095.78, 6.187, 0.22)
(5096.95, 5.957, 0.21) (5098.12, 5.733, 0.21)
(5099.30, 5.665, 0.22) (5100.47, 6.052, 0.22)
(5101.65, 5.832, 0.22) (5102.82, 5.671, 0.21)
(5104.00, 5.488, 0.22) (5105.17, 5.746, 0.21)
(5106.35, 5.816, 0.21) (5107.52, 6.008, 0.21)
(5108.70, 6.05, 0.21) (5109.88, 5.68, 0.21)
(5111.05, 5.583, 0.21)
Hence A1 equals 0.15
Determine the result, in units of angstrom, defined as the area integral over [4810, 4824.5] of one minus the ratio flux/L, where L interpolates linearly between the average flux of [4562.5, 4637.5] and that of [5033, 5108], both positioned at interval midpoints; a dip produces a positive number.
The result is 3.2 angstrom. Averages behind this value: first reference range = 7.68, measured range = 5.31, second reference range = 5.86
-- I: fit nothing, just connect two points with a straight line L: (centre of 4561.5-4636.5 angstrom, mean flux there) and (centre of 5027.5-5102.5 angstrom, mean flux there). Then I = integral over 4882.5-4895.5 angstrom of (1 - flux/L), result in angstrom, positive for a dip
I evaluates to 4.1 angstrom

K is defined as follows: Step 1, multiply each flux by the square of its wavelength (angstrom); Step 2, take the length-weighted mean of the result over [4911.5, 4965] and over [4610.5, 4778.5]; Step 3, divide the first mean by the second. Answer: 0.87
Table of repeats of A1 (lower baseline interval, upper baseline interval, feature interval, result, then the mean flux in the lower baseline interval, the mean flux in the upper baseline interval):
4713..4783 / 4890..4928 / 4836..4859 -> 0.45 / 6.7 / 5.08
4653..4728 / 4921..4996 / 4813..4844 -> 0.31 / 7.18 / 5.7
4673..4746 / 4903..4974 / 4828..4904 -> 0.45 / 7.08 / 5.53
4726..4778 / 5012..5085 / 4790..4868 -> 0.38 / 6.66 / 5.91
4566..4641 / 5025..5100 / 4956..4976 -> 0.10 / 7.66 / 5.88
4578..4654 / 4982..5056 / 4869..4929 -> 0.34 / 7.62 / 5.92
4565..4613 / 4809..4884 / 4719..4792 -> -0.22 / 7.73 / 4.1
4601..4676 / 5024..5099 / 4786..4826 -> 0.22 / 7.45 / 5.88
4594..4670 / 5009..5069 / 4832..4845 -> 0.47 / 7.49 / 5.94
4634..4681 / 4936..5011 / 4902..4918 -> 0.21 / 7.33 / 5.79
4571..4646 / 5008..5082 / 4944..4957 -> 0.10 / 7.65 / 5.92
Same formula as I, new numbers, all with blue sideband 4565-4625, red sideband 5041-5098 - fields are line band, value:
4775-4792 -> 2.2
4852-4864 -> 6.8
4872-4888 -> 6.2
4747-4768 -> 1.3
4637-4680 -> 0.9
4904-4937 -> 5.6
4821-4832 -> 3.0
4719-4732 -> 0.3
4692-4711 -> 0.3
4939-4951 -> 1.2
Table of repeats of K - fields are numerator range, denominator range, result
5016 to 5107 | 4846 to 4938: 1.43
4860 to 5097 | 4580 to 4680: 0.84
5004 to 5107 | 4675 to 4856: 1.09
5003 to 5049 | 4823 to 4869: 1.68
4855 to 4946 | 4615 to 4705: 0.69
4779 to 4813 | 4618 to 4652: 0.83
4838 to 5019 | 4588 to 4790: 0.78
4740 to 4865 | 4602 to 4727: 0.77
